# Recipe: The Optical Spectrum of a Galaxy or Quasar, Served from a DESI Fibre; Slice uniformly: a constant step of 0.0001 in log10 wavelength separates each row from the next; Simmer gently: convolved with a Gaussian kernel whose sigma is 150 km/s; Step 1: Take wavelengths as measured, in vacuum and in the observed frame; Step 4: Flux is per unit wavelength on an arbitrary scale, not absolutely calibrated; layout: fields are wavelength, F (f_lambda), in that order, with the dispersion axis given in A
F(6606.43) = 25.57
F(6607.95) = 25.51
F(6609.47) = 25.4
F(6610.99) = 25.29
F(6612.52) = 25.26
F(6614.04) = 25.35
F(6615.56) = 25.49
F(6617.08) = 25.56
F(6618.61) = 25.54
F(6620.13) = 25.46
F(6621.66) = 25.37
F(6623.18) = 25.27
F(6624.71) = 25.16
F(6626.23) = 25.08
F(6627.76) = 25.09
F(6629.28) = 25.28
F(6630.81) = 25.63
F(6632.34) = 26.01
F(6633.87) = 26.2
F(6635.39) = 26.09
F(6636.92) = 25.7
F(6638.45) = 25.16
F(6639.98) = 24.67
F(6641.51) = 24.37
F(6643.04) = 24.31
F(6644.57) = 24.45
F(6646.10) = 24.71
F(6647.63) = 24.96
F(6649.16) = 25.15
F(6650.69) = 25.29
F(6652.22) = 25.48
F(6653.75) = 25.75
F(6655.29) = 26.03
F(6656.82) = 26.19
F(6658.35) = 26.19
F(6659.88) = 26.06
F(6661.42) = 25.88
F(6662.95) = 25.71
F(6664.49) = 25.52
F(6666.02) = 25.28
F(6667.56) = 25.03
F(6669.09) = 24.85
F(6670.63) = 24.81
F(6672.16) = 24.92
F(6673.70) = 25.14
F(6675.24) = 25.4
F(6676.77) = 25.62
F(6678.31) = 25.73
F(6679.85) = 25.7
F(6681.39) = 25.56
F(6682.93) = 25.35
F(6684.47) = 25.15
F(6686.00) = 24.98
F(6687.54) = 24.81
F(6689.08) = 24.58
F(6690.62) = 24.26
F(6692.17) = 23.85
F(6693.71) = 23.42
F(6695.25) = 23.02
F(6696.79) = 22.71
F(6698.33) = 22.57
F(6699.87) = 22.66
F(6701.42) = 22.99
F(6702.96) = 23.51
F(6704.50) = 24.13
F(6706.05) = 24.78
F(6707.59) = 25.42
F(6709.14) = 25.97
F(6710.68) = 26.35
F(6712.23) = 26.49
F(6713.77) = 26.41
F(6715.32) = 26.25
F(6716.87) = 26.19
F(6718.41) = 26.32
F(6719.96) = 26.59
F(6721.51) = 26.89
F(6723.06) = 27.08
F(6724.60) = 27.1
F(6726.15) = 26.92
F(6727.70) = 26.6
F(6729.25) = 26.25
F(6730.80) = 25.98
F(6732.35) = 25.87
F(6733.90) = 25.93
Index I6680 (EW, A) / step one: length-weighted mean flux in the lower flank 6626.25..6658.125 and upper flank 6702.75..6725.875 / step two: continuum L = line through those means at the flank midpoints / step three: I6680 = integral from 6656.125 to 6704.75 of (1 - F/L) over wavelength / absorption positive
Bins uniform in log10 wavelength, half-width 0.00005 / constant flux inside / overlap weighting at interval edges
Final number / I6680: 1.8 A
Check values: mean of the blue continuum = 25.3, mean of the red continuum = 26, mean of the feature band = 24.7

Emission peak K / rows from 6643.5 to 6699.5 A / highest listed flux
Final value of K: 26.19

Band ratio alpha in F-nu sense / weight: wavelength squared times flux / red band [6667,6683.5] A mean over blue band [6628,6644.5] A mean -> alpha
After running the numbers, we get 1.01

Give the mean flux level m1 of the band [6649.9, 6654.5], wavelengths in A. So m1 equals 25.5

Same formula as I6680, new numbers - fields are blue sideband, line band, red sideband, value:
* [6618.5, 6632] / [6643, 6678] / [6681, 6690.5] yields -0.3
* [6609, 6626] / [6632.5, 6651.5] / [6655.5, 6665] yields 0.4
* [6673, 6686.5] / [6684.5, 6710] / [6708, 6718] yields 1.8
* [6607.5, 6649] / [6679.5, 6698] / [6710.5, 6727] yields 1.3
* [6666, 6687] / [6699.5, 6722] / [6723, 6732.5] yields 0.6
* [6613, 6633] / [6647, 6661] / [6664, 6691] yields -0.2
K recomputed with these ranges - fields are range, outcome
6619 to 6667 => 26.2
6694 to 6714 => 26.49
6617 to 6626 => 25.56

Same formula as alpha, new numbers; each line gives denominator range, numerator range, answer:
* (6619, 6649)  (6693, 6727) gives 1.02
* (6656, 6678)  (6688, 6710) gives 0.95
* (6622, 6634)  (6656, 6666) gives 1.03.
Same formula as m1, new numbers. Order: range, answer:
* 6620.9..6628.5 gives 25.2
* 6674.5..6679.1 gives 25.6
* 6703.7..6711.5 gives 25.3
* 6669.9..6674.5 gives 25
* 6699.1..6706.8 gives 23.6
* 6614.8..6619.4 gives 25.5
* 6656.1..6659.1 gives 26.2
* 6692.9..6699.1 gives 23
